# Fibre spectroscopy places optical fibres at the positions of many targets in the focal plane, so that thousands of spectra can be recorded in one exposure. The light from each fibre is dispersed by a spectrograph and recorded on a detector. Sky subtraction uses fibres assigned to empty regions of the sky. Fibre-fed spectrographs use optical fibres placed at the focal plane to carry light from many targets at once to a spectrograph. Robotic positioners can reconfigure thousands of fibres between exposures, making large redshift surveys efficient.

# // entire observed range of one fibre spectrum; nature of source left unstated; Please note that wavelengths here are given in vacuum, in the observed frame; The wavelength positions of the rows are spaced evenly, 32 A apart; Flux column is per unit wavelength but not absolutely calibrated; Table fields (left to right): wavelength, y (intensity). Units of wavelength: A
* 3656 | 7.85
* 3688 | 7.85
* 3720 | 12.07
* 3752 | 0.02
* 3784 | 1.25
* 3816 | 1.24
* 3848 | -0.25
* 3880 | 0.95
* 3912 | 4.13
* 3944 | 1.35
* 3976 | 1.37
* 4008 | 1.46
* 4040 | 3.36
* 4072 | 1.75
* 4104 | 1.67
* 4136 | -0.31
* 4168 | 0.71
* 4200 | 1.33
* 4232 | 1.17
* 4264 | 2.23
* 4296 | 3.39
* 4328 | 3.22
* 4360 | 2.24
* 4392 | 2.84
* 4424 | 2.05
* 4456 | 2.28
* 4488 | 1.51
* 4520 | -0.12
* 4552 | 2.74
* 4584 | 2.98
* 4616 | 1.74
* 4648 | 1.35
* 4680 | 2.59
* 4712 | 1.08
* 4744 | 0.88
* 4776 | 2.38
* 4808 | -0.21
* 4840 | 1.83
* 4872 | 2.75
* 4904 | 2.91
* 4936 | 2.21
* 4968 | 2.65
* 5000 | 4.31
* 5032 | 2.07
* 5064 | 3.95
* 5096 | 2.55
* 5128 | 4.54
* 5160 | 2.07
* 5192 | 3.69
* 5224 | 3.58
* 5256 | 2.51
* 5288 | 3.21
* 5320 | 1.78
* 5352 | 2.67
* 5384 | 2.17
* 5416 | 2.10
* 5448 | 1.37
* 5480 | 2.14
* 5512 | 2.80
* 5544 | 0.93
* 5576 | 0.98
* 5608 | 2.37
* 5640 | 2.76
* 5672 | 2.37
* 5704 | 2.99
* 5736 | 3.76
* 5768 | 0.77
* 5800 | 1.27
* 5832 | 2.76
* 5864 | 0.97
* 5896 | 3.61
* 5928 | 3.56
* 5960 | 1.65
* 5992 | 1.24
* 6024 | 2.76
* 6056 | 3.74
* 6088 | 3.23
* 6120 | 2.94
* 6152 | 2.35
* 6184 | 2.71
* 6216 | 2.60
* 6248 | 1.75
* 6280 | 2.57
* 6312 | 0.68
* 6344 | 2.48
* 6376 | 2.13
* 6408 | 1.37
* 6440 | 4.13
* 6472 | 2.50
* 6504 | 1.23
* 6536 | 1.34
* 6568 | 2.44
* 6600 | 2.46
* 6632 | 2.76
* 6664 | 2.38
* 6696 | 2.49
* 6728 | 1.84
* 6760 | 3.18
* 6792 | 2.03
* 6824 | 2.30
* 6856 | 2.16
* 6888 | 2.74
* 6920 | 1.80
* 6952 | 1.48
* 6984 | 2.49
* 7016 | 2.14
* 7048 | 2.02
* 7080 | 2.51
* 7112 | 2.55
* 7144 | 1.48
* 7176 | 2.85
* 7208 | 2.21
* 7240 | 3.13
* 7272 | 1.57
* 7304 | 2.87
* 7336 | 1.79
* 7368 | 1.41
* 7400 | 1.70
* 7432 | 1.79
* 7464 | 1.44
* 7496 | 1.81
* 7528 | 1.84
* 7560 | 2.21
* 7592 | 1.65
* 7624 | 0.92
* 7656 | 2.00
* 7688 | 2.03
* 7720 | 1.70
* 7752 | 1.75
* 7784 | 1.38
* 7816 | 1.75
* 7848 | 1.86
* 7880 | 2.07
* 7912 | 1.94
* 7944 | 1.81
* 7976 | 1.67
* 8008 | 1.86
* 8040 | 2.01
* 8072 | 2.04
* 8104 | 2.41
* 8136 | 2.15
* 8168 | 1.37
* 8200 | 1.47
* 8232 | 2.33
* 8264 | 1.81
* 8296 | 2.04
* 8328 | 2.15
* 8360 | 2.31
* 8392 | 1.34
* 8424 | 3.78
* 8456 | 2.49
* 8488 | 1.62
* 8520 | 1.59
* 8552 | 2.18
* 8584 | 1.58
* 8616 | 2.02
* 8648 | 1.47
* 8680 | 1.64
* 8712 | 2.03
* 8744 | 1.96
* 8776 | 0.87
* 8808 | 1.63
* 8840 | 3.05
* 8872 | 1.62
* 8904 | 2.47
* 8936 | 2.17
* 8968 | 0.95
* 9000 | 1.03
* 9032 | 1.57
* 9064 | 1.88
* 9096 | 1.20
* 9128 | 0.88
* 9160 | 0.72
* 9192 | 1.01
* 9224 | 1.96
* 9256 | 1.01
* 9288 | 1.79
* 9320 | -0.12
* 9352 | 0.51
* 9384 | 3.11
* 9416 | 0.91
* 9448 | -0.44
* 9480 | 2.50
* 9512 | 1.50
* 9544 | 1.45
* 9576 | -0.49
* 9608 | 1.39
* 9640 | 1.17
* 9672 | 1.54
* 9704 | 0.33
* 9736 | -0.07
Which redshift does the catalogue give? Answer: 0.284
